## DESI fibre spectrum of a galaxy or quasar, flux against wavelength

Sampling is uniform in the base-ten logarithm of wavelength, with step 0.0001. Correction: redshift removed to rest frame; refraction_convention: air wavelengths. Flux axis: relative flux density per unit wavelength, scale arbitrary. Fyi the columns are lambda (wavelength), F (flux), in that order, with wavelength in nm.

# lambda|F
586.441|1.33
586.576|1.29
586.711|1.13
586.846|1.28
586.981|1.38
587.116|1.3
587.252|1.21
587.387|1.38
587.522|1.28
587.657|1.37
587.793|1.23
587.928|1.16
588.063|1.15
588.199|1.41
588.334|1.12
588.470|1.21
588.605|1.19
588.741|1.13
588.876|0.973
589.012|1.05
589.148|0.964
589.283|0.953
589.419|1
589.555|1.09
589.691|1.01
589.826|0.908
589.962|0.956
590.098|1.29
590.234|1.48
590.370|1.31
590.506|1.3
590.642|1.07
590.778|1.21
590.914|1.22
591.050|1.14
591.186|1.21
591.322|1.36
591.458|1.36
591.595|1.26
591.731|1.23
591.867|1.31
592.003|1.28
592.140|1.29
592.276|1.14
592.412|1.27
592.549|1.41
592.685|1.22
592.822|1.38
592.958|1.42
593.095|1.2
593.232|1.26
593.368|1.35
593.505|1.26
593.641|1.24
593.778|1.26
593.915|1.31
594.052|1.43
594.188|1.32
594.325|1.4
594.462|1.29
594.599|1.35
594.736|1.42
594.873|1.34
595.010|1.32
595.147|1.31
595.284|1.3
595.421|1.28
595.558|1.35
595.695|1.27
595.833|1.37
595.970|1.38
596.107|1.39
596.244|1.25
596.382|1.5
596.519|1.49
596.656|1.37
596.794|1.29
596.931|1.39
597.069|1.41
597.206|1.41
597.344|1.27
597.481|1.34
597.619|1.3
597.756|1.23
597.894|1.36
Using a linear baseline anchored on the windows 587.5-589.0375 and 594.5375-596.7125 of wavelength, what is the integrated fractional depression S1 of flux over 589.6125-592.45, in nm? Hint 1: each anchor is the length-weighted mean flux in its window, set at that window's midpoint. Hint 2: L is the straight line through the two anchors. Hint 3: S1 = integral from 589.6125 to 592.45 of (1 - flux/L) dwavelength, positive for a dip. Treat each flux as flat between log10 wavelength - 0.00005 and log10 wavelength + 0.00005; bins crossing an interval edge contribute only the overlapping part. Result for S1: 0.08 nm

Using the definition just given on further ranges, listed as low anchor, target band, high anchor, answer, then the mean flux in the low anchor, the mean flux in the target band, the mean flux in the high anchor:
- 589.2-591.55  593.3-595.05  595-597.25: -0.049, 1.17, 1.33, 1.36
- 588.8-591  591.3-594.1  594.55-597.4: -0.164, 1.11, 1.29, 1.36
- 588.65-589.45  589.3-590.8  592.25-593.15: -0.059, 1.02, 1.14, 1.3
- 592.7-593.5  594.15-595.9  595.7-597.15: 0.022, 1.31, 1.33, 1.38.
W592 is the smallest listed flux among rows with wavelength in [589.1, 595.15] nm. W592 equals 0.908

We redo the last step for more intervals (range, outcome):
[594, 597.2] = 1.25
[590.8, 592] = 1.14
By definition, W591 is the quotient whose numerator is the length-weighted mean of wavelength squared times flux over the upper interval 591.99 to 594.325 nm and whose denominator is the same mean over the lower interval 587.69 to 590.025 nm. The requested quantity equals 1.21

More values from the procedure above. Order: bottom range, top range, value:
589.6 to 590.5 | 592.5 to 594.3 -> 1.14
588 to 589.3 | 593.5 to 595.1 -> 1.21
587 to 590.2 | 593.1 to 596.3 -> 1.17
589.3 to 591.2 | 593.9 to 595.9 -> 1.18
